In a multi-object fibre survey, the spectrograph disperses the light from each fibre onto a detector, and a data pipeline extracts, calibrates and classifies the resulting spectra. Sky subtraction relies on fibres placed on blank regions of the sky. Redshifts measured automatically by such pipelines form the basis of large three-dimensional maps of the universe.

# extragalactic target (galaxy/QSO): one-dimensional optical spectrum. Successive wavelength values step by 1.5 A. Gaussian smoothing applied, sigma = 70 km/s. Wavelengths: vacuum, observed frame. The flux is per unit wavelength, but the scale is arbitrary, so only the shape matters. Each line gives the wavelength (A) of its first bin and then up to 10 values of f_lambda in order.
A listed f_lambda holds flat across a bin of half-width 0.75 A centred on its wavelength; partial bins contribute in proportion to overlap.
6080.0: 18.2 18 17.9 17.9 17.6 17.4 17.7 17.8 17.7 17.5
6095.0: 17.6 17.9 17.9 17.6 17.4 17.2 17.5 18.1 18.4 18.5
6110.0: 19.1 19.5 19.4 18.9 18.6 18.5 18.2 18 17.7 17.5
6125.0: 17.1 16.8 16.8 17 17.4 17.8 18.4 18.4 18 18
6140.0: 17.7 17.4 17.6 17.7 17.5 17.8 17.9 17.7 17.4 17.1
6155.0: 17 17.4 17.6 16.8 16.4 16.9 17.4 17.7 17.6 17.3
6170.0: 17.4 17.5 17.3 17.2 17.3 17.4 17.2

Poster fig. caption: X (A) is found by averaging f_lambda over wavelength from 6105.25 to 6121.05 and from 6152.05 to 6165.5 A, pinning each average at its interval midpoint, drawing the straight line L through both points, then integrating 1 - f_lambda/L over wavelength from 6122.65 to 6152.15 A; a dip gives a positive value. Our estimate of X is 0.41 A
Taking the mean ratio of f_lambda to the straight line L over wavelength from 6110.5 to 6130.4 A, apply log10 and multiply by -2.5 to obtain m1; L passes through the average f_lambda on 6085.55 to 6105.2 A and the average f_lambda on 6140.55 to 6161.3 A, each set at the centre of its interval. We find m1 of -0.03 mag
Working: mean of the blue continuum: 17.6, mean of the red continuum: 17.4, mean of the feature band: 18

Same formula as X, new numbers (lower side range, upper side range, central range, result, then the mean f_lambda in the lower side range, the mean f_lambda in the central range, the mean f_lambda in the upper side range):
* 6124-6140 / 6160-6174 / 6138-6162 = 0.0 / 17.6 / 17.4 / 17.3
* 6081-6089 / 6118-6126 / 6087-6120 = -0.7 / 17.7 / 18.1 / 17.7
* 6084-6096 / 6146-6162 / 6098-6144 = -1.2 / 17.7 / 17.9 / 17.3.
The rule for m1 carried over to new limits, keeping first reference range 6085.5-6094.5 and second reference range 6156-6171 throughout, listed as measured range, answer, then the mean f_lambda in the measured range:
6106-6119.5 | -0.08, 18.8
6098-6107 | -0.01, 17.7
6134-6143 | -0.03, 17.9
